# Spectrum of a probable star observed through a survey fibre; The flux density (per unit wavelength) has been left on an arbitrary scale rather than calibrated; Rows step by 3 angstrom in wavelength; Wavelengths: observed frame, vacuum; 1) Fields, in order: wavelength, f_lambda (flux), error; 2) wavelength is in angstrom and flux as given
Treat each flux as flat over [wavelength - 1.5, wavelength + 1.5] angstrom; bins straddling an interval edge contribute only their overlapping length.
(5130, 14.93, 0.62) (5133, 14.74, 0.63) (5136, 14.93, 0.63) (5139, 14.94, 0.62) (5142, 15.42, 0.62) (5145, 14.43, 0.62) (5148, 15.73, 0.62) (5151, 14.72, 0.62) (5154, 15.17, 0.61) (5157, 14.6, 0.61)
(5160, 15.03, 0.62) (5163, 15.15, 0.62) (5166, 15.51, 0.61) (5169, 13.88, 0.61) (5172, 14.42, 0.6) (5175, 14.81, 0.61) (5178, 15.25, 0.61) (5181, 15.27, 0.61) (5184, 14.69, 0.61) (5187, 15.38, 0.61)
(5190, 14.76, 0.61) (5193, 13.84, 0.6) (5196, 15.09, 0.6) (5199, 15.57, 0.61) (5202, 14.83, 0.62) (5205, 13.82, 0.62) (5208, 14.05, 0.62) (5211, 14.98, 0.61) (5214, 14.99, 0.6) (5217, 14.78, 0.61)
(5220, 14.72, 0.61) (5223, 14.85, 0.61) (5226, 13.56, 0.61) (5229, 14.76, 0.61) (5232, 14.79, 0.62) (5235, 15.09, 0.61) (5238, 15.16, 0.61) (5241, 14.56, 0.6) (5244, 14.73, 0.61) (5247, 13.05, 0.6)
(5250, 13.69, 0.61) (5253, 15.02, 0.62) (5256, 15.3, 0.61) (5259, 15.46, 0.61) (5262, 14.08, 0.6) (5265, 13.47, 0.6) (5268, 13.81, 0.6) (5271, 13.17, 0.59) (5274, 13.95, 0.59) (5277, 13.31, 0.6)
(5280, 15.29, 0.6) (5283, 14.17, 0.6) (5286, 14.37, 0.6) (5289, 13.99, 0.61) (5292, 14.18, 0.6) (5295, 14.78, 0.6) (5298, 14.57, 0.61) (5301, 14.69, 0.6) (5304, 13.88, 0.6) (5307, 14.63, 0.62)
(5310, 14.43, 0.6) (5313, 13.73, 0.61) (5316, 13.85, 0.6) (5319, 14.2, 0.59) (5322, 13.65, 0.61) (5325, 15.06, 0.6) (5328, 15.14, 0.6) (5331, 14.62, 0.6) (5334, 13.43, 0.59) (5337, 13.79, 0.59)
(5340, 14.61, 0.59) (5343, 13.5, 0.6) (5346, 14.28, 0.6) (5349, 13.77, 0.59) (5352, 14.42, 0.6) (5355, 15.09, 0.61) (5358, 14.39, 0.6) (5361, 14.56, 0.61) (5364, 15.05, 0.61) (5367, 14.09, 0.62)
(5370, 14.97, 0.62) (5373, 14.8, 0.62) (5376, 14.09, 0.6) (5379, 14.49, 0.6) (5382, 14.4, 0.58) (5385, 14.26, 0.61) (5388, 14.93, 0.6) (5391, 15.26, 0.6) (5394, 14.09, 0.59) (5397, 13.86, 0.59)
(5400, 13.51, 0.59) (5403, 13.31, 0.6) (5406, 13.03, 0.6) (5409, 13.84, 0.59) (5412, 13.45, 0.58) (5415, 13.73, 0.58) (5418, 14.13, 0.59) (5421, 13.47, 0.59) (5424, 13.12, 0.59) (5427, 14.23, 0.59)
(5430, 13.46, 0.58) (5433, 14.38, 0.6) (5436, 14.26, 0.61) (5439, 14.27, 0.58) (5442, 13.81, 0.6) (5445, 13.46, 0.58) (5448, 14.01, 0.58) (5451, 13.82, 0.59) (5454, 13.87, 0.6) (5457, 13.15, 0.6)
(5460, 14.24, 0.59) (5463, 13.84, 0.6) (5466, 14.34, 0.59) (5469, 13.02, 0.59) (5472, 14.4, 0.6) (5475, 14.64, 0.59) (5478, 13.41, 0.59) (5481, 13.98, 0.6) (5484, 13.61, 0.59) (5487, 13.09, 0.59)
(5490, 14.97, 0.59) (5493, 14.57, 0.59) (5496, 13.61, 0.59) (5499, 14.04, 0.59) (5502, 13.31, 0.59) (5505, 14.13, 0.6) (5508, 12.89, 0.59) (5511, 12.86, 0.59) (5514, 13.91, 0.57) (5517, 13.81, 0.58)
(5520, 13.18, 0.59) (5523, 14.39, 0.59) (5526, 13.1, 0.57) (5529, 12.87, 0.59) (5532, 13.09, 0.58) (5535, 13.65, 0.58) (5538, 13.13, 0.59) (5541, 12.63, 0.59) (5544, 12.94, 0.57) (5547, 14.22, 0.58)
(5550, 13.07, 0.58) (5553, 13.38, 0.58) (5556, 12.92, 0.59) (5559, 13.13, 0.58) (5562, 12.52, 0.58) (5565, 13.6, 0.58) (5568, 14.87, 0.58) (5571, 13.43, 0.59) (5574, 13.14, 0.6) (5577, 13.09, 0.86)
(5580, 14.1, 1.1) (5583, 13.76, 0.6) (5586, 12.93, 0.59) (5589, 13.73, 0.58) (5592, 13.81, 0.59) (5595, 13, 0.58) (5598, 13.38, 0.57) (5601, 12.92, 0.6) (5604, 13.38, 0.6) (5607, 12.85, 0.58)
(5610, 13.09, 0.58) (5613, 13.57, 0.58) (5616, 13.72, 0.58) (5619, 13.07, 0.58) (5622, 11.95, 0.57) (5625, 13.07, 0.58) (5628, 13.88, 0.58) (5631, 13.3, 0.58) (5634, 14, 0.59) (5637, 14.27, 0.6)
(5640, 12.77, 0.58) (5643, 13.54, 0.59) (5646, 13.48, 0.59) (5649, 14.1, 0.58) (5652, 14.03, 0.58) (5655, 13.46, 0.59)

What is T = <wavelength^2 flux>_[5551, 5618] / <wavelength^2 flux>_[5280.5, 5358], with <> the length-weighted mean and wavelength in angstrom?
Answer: 1.03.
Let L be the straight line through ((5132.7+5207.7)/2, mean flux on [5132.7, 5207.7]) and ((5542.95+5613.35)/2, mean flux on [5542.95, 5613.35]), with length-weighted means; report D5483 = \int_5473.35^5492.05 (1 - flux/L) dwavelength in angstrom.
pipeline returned -0.3 angstrom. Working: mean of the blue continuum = 14.9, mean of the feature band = 14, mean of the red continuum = 13.4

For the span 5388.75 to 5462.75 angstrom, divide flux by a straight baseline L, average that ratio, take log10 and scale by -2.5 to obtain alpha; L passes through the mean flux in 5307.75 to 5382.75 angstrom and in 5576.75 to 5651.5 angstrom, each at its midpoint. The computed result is 0.02 mag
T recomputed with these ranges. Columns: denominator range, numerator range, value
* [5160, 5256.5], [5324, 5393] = 1.04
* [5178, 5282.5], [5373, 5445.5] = 1.03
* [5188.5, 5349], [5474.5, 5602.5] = 1.04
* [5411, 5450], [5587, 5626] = 1.02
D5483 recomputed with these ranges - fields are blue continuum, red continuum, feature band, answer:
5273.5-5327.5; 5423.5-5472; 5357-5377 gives -0.69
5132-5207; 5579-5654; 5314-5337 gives 0.21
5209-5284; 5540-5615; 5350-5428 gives -1.17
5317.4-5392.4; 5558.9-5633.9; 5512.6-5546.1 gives 0.73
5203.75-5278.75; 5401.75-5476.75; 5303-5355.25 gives -0.32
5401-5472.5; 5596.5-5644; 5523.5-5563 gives 0.96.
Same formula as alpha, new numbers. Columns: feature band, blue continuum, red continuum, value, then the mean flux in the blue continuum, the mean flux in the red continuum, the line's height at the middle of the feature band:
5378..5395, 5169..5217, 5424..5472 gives -0.038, 14.8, 13.9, 14.1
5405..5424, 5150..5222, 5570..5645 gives 0.034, 14.8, 13.4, 14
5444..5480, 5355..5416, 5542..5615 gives 0.002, 14.2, 13.4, 13.9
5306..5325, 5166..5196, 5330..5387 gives 0.023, 14.8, 14.4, 14.4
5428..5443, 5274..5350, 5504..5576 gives -0.023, 14.2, 13.4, 13.8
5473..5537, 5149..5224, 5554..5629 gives -0.003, 14.8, 13.3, 13.6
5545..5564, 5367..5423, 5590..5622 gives 0.018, 14.1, 13.2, 13.4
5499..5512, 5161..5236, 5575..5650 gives 0.027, 14.8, 13.4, 13.7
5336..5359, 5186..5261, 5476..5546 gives -0.004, 14.7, 13.5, 14.2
